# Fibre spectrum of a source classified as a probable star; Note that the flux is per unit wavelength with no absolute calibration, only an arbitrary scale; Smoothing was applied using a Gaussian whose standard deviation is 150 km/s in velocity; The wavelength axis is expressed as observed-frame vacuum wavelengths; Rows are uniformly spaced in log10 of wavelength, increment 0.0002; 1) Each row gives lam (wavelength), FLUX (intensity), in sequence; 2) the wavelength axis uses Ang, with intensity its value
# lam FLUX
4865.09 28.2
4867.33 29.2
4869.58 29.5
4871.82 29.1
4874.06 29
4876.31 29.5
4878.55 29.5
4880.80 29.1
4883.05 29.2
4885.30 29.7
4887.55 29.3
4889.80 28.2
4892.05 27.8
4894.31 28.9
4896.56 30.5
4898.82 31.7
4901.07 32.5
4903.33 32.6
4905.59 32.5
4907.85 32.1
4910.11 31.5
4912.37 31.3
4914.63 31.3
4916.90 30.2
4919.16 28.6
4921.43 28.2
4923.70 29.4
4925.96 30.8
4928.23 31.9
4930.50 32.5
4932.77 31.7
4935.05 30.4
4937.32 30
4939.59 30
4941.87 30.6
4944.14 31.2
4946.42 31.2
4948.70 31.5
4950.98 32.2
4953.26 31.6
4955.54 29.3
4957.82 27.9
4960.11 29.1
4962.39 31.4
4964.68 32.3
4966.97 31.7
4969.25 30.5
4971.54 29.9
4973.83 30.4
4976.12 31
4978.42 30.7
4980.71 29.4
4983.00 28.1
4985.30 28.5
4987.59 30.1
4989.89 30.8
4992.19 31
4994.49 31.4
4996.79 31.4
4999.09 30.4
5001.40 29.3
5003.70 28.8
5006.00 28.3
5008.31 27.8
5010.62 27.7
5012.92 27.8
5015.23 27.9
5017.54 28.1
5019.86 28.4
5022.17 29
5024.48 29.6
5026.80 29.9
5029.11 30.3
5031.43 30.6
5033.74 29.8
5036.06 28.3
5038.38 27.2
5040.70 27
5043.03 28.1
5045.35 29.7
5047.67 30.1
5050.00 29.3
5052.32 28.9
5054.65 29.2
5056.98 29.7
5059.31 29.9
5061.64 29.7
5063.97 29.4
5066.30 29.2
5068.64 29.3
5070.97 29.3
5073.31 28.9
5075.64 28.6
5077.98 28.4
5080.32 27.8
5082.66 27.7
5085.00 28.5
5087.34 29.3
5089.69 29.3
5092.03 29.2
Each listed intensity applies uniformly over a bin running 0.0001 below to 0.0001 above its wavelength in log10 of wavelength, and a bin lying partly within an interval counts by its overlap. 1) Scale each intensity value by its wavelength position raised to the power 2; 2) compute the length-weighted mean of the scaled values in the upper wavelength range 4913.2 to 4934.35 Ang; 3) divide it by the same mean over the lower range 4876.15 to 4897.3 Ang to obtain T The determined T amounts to 1.1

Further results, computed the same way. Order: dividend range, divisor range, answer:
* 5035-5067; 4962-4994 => 0.98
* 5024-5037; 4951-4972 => 1.00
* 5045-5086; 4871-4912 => 1.03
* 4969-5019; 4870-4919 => 1.02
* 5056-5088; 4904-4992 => 1.00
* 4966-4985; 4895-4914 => 0.98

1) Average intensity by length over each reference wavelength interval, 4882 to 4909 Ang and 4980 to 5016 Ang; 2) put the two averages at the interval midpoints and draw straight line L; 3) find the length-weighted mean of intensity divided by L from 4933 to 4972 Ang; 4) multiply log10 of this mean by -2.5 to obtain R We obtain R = -0.03 mag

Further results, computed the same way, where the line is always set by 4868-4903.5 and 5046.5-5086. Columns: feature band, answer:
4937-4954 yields -0.06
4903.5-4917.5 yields -0.07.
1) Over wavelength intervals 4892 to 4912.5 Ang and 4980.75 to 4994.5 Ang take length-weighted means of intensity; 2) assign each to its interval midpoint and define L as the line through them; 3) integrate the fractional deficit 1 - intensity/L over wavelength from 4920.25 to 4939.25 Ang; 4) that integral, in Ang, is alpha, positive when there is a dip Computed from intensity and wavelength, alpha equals 0.1 Ang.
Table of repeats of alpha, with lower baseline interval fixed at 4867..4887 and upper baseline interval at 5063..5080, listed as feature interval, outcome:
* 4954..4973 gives -0.7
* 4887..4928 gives -1.7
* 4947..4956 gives -0.7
